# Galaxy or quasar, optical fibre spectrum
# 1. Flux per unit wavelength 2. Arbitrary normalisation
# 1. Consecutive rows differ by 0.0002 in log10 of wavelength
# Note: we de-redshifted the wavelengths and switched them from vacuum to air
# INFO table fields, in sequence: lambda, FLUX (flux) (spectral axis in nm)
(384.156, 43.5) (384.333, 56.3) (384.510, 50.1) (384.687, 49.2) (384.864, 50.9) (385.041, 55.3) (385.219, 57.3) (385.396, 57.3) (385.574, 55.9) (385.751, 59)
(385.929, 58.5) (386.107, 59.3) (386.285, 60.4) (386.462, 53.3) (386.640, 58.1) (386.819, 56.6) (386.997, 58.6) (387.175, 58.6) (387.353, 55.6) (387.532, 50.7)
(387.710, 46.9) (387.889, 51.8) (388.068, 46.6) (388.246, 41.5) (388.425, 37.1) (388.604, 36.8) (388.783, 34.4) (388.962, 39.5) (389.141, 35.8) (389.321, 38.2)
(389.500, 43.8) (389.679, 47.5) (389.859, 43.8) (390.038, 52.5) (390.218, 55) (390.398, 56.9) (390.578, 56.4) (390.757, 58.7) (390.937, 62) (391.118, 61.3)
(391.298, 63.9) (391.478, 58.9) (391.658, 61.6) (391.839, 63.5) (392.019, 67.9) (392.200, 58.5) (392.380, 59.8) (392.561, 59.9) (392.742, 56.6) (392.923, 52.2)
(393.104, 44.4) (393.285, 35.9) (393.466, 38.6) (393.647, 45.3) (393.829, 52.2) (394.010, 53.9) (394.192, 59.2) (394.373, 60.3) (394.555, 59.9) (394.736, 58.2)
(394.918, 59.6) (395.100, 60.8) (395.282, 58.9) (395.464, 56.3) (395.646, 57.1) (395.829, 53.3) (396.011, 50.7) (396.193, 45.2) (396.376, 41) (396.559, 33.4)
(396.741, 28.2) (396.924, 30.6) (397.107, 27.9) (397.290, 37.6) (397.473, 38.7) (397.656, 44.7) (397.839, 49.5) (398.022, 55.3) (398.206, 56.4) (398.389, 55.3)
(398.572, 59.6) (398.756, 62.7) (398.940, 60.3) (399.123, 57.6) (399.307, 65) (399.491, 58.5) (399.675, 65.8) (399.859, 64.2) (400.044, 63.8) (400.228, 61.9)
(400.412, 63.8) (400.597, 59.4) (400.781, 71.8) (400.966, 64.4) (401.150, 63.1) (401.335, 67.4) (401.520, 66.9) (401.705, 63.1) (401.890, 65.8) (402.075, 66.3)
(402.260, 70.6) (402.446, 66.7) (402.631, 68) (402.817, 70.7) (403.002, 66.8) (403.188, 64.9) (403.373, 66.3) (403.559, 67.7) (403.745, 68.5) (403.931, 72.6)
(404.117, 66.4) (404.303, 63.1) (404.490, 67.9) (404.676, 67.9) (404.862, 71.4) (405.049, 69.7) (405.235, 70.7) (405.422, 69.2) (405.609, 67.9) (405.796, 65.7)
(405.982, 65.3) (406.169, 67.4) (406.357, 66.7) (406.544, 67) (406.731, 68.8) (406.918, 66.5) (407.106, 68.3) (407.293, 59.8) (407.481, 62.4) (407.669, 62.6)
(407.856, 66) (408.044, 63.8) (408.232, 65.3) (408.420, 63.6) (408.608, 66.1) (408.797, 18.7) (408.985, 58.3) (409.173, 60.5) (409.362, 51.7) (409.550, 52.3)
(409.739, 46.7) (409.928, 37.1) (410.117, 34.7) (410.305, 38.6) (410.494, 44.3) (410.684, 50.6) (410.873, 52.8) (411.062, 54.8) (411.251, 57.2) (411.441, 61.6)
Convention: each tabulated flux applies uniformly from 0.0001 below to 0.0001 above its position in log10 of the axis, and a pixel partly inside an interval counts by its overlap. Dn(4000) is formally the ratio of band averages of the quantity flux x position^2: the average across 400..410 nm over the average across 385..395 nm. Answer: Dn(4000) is 1.30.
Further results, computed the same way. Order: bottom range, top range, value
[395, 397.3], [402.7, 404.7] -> 1.56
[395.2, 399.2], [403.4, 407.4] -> 1.46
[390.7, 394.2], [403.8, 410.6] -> 1.17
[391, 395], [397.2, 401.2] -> 1.07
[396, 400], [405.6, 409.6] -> 1.30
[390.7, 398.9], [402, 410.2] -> 1.27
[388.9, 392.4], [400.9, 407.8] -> 1.32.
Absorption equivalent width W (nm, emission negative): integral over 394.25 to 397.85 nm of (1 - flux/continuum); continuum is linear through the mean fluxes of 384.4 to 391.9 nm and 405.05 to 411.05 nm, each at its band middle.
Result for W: 0.46 nm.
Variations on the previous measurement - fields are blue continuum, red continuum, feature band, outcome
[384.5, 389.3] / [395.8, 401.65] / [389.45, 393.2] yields -0.33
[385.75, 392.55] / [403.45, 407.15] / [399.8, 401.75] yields -0.03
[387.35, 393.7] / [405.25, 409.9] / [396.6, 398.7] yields 0.42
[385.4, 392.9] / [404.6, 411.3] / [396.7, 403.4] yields -0.27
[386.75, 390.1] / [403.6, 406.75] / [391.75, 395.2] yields -0.16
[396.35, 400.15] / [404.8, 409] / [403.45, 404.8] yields -0.18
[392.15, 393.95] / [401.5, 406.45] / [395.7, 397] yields 0.34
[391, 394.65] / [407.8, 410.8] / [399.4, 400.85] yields -0.27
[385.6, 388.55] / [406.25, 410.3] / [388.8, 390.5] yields 0.26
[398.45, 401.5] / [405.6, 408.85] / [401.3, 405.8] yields -0.32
